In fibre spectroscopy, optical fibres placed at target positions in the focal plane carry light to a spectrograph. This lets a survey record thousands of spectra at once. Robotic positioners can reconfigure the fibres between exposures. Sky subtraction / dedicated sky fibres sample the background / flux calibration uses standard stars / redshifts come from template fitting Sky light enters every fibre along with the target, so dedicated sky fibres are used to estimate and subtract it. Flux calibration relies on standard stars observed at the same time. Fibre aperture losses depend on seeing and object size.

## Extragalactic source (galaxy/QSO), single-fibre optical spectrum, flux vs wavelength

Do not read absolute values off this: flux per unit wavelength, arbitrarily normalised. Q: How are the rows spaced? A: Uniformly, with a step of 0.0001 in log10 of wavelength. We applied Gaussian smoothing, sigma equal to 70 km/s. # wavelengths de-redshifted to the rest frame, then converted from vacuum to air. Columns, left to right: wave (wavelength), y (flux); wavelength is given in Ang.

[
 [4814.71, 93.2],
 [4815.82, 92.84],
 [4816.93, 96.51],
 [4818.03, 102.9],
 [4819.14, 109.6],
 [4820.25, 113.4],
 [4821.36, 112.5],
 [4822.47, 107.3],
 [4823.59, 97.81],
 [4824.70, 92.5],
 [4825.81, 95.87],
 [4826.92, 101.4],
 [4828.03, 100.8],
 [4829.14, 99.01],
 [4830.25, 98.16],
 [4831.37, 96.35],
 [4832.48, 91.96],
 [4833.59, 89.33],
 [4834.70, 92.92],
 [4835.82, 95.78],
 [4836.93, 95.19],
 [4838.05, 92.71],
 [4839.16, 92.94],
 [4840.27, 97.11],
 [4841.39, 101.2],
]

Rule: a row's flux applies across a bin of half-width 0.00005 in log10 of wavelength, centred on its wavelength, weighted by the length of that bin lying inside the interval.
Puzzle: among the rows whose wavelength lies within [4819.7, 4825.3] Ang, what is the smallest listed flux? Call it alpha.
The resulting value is 92.5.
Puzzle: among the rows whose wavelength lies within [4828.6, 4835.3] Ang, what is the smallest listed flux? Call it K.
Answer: 89.33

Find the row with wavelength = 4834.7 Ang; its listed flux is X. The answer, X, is 92.92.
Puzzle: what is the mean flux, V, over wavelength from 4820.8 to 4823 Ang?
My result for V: 110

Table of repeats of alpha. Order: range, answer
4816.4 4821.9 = 96.51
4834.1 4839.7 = 92.71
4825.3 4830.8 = 95.87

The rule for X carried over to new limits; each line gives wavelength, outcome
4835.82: 95.78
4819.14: 109.6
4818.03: 102.9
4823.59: 97.81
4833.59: 89.33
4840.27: 97.11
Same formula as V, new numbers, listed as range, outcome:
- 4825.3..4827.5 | 98.8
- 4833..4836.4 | 92.8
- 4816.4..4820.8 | 106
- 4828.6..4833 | 96.3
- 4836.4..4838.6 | 93.7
